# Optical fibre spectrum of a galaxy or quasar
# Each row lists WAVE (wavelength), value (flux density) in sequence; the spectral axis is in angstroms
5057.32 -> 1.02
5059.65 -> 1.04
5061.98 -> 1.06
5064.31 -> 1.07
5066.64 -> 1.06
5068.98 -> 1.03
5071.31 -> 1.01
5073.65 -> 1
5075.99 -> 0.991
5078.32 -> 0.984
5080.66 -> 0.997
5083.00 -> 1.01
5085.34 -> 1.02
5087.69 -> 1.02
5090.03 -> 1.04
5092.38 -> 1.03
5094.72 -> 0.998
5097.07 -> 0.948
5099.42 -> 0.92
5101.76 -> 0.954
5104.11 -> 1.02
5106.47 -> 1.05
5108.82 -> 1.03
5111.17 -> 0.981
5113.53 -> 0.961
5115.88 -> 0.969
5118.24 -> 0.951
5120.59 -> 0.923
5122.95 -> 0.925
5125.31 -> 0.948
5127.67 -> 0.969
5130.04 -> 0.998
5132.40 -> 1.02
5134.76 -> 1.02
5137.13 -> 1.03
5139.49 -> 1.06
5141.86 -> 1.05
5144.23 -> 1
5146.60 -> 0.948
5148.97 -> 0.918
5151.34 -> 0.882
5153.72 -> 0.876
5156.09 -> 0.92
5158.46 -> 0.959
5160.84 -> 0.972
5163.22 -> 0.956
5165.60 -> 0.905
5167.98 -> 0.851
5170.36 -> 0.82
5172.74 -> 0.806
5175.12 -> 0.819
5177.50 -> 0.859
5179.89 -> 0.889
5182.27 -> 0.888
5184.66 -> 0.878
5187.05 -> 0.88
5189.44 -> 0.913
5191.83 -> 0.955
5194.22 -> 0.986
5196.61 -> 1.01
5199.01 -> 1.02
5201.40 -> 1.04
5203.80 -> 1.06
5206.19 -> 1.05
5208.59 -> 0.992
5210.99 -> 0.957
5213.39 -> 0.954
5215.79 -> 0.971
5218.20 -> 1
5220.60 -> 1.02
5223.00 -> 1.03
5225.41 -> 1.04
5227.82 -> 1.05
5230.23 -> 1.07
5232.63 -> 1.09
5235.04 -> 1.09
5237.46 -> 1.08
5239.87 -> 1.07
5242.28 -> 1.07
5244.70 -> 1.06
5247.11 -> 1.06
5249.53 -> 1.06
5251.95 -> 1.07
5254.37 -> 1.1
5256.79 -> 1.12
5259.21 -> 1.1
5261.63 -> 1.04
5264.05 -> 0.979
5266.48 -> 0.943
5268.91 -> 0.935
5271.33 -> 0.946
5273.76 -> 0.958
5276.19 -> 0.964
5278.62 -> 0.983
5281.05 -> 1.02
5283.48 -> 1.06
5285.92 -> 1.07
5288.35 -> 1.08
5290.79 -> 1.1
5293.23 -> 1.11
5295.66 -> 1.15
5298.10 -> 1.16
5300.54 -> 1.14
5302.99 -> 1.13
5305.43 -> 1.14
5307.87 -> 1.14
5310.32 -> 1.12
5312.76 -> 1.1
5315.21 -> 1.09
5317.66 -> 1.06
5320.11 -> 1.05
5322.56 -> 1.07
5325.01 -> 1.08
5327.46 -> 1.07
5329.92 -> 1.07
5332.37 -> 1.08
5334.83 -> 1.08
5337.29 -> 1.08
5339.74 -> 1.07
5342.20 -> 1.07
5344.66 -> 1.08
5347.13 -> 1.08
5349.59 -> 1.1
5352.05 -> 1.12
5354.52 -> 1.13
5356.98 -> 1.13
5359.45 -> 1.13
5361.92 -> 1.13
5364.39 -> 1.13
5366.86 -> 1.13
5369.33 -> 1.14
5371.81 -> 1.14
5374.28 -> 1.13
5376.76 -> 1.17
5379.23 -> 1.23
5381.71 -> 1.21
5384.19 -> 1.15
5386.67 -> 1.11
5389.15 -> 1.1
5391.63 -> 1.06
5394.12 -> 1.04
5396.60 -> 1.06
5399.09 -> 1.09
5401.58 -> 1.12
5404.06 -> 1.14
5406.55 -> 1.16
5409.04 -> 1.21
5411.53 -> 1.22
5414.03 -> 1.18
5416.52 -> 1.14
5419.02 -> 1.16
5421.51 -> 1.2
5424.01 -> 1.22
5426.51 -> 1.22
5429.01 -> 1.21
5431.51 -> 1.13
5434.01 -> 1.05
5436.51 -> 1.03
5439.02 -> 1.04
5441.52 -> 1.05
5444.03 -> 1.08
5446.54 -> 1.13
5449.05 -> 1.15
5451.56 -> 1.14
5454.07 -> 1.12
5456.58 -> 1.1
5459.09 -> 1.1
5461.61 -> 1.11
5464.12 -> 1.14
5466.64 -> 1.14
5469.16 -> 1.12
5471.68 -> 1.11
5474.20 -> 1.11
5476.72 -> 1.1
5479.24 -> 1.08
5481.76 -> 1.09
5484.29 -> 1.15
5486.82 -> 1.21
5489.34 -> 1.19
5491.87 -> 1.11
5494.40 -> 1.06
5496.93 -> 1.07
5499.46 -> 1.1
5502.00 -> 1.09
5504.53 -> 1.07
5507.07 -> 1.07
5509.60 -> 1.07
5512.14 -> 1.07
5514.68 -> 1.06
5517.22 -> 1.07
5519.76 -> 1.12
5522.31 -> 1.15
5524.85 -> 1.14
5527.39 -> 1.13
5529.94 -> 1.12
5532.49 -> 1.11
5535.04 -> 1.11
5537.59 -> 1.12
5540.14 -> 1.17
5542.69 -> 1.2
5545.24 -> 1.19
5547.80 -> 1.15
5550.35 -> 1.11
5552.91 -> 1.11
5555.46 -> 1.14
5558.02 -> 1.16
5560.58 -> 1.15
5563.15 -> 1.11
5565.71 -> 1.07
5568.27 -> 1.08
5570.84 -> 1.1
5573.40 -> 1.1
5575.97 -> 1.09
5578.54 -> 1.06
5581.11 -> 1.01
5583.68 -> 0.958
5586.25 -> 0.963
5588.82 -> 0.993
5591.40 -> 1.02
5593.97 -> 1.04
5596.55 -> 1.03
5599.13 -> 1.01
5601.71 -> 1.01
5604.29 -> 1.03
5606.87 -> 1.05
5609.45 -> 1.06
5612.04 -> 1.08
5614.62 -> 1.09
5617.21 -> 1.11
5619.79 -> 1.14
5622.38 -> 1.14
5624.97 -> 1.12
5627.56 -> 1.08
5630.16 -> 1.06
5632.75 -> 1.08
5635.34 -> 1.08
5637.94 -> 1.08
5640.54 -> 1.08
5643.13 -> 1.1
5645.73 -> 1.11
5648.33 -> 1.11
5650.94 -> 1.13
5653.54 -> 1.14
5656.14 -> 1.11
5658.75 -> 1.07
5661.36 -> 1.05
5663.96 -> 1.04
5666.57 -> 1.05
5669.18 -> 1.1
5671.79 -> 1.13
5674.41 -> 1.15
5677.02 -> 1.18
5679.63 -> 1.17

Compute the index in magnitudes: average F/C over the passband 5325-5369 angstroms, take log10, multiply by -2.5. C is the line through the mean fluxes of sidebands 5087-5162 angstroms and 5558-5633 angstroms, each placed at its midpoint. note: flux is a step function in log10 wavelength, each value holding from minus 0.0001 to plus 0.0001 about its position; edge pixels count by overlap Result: -0.08 mag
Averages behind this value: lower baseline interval 0.978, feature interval 1.1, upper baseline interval 1.06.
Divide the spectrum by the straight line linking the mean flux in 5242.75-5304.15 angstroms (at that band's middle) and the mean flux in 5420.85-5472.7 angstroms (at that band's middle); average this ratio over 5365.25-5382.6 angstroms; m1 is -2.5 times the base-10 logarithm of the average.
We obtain -0.067 mag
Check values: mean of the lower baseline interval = 1.05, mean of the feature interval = 1.16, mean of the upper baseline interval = 1.12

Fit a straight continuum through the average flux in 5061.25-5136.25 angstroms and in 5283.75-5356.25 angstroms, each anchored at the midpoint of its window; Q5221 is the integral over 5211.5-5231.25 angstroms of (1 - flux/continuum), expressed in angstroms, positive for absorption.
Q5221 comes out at 0.7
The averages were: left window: 0.997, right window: 1.1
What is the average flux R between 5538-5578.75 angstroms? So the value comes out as 1.13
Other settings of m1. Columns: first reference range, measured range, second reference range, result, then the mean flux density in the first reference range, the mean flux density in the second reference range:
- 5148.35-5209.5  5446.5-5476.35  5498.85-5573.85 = -0.05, 0.927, 1.11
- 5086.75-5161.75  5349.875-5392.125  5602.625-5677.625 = -0.11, 0.978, 1.09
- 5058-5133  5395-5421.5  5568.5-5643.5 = -0.11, 0.998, 1.06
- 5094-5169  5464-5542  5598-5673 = -0.06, 0.966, 1.08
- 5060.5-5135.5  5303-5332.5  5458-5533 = -0.03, 0.997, 1.11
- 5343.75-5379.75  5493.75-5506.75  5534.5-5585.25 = 0.04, 1.13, 1.11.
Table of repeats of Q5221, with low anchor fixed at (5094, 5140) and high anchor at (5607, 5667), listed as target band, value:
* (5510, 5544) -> -1.6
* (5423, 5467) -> -2.8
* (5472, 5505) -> -1.6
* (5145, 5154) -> 0.7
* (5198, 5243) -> -1.3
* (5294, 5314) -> -2.2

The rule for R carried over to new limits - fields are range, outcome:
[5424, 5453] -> 1.12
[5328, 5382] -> 1.12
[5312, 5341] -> 1.07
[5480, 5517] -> 1.1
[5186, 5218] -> 0.985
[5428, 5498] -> 1.11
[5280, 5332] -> 1.1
